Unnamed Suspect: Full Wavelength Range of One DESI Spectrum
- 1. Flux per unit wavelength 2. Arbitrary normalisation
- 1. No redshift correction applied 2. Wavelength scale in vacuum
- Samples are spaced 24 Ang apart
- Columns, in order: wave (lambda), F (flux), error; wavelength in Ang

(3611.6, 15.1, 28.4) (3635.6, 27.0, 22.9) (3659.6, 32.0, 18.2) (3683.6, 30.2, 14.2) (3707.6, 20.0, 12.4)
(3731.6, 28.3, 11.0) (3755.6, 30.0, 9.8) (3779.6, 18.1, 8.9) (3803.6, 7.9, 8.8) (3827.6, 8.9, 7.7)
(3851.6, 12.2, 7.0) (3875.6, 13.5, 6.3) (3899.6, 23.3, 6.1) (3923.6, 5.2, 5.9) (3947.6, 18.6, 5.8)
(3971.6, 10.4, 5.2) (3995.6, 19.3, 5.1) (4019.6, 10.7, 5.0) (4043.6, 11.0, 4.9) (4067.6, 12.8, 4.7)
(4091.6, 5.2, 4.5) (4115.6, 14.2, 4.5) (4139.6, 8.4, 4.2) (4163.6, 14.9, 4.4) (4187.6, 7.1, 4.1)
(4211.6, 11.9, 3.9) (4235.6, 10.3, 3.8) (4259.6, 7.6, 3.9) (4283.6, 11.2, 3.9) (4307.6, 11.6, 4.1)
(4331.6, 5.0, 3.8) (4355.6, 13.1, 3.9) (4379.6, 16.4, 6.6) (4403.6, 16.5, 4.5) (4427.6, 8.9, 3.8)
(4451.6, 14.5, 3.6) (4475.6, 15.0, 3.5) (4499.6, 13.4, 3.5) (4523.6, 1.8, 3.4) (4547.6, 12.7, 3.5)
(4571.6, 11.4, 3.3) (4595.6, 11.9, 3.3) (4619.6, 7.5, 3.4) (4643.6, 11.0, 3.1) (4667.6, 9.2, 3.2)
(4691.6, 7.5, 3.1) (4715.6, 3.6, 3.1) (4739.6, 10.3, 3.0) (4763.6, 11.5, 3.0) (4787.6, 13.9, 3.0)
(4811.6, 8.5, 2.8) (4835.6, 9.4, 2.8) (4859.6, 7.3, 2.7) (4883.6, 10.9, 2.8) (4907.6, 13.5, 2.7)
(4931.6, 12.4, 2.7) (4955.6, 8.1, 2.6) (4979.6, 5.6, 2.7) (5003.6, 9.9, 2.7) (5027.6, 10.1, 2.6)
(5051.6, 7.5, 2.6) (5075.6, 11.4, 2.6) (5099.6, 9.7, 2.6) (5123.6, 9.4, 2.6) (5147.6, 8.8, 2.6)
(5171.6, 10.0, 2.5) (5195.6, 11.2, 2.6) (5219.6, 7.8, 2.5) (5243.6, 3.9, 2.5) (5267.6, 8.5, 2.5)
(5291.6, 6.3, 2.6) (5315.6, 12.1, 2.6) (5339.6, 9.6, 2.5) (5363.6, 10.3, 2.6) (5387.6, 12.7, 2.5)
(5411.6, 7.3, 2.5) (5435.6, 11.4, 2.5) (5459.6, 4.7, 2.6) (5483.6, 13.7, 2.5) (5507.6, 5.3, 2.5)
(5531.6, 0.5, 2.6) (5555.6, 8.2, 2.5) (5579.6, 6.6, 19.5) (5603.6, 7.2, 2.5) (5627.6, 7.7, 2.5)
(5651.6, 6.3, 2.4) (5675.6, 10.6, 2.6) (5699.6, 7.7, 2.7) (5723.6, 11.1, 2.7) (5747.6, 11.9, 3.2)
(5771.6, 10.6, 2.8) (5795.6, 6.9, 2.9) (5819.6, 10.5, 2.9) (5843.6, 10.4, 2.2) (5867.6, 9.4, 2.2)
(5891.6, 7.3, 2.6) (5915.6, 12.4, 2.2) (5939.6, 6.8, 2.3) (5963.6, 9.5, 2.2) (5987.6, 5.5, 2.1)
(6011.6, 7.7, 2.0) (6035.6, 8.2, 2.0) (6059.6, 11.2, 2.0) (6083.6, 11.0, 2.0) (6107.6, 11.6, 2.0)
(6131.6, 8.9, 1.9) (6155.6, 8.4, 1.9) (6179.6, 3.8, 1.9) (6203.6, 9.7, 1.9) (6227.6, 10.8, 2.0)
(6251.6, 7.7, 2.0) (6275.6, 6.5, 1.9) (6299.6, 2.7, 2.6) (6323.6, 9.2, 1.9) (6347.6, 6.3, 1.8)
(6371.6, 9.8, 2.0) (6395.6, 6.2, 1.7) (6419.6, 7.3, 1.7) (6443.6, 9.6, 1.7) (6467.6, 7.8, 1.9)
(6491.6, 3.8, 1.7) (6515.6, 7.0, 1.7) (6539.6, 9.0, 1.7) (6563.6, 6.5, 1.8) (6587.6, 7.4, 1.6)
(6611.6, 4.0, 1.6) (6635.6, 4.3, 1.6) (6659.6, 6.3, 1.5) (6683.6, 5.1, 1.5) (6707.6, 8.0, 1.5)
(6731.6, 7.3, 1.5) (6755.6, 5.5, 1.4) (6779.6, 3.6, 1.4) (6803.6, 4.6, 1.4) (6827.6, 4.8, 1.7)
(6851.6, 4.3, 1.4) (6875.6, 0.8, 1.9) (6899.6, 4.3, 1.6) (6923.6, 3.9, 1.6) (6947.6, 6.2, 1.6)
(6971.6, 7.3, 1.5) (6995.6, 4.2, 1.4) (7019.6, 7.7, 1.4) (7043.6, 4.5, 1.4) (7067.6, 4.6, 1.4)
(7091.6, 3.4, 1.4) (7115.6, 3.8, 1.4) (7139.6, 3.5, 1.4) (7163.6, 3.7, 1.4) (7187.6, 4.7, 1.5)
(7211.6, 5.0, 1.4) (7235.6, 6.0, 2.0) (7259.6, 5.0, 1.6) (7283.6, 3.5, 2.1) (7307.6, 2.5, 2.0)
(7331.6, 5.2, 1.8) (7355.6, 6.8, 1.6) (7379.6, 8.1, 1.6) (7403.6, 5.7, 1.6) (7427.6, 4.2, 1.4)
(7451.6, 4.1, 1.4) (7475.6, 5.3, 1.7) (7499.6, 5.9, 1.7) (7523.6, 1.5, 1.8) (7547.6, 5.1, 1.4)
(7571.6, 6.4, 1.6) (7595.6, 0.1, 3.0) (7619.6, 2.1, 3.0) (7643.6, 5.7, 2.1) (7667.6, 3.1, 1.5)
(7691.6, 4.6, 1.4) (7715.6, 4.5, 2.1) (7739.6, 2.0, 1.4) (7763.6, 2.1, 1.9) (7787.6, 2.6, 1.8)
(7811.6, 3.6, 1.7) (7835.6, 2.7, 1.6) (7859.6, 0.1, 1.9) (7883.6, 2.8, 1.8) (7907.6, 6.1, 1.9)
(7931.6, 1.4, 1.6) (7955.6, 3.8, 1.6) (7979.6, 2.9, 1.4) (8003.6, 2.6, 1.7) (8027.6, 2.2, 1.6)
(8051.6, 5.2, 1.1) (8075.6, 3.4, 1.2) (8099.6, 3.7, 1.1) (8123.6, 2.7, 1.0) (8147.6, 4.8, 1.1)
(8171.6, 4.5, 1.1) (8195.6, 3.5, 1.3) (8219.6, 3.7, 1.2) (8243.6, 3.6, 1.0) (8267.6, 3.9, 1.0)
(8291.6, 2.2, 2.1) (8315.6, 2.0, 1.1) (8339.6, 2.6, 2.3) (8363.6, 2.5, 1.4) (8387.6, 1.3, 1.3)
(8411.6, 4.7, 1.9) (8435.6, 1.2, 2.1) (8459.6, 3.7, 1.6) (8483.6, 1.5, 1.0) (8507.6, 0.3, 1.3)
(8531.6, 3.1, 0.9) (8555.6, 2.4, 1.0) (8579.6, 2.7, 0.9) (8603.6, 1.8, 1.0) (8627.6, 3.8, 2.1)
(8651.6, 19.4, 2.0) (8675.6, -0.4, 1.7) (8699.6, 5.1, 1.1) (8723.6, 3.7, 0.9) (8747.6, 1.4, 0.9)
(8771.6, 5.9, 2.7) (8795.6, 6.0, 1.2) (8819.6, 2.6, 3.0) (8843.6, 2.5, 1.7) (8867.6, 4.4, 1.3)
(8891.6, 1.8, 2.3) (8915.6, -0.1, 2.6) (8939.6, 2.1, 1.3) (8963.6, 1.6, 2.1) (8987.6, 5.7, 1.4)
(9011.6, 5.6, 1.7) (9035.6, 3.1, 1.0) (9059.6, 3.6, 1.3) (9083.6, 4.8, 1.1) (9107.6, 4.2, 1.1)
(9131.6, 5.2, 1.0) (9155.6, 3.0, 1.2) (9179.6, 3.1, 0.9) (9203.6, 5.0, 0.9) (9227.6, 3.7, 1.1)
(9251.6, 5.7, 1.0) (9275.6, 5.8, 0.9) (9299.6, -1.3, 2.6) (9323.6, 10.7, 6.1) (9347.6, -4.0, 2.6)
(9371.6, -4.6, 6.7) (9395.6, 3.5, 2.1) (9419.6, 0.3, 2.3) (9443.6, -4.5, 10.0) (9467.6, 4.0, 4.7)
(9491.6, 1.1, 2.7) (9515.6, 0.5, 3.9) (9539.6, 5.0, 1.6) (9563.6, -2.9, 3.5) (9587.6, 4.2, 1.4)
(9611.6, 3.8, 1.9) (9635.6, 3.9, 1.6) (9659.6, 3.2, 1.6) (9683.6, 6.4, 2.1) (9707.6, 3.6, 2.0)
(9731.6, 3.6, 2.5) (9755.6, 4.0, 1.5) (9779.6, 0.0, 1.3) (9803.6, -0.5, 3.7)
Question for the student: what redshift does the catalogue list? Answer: 1.320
